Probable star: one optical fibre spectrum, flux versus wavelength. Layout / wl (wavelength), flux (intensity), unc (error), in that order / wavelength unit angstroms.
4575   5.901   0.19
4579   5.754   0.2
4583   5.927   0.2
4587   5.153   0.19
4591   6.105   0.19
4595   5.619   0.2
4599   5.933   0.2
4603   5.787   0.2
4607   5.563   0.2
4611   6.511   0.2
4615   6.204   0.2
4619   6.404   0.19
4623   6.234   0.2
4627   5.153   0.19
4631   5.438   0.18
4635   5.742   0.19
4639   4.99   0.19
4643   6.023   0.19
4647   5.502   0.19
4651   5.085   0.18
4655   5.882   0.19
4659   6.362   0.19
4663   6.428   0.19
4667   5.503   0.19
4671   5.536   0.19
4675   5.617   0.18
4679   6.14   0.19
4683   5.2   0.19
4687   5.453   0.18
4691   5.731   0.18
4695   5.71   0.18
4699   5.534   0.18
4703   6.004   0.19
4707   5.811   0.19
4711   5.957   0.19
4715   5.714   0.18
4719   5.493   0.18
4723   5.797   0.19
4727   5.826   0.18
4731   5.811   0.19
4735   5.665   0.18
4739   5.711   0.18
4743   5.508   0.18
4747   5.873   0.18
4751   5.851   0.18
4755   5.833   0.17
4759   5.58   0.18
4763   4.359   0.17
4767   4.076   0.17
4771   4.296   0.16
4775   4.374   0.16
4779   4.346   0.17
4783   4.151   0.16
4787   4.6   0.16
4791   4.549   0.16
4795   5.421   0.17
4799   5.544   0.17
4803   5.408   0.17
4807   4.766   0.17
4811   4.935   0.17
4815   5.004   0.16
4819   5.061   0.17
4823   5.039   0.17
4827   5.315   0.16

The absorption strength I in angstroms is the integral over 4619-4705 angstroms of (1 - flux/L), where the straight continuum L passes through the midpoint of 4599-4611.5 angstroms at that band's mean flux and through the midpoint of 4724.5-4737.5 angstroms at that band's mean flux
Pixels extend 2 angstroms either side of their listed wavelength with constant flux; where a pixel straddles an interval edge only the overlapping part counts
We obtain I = 2.0 angstroms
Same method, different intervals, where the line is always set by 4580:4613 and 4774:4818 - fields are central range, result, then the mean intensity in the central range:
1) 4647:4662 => -0.7 angstroms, 5.78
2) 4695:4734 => -3.9 angstroms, 5.77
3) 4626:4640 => 0.7 angstroms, 5.37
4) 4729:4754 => -3.1 angstroms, 5.74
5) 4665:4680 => -0.6 angstroms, 5.67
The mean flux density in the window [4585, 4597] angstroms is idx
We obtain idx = 5.63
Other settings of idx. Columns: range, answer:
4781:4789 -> 4.38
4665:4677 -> 5.55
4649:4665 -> 5.94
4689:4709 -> 5.76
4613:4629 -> 6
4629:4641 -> 5.39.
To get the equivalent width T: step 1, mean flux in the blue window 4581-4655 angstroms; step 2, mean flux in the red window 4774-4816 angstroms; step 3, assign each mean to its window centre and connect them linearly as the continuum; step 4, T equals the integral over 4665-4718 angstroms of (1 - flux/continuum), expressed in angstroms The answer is -3.1 angstroms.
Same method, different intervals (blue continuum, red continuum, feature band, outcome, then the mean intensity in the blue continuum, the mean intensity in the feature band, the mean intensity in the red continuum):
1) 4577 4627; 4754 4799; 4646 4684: -1.93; 5.9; 5.75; 4.7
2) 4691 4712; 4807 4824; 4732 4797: 3.96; 5.79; 5.02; 4.98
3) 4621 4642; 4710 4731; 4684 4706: 0.08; 5.54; 5.67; 5.75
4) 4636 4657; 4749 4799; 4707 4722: -1.75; 5.51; 5.74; 4.82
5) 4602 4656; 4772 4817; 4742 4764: -2.18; 5.75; 5.55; 4.82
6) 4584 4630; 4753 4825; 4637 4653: 0.73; 5.87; 5.4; 4.85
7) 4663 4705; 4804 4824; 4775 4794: 2.50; 5.68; 4.46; 4.98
